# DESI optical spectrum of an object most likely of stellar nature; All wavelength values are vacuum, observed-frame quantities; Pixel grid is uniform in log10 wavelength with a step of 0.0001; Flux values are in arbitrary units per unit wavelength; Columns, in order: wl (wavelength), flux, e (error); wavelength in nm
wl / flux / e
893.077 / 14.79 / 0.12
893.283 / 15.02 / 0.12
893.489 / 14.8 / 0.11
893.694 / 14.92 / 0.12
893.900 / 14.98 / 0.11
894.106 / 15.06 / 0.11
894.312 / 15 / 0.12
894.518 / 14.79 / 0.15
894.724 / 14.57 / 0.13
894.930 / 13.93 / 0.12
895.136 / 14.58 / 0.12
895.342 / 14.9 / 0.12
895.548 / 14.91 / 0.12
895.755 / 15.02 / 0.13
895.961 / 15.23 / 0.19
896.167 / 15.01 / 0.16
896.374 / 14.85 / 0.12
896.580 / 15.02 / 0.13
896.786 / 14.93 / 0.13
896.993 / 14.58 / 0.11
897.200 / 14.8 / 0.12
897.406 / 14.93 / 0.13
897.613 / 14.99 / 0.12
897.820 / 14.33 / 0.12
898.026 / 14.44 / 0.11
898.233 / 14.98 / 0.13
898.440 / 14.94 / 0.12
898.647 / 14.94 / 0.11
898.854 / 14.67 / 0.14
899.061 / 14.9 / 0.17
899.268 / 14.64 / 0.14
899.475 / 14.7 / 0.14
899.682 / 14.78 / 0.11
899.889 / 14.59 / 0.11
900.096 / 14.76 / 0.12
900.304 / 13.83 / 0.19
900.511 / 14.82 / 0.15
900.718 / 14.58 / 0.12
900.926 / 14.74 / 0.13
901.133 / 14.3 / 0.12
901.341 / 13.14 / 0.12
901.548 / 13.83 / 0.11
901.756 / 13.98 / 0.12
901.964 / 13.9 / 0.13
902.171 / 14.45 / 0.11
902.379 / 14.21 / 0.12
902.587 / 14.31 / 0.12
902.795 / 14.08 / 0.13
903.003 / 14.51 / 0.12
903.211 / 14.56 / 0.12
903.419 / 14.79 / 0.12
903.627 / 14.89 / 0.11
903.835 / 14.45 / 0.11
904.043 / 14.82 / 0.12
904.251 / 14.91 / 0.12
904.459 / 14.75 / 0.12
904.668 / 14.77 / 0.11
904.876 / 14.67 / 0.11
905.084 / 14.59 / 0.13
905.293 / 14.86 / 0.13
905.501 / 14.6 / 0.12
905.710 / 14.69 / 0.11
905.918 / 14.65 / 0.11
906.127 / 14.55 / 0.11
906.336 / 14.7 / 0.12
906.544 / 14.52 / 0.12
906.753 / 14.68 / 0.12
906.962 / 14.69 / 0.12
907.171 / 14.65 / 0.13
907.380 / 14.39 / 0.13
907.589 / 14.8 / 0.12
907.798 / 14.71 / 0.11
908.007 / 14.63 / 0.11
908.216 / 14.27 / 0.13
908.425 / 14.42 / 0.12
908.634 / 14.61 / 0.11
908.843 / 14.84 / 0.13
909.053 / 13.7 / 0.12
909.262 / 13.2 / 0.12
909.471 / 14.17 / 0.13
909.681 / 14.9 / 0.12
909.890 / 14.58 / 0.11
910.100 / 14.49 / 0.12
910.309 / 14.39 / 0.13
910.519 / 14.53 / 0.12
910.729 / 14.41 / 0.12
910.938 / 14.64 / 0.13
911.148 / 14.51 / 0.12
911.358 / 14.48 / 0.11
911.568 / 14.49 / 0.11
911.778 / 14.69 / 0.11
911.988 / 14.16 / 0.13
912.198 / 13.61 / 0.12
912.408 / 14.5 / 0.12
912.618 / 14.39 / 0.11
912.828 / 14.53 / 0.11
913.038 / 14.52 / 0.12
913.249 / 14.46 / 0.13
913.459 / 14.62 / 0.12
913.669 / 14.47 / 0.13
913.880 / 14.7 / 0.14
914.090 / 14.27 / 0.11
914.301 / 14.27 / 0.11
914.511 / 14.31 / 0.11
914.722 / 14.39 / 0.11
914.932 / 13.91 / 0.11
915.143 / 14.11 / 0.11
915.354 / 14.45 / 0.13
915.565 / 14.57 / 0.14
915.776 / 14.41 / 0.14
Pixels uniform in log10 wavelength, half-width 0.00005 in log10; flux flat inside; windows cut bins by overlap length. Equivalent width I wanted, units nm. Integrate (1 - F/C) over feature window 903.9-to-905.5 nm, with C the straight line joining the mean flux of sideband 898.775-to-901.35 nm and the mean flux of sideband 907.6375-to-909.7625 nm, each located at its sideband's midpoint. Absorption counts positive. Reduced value -0.03 nm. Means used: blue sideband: 14.5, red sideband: 14.4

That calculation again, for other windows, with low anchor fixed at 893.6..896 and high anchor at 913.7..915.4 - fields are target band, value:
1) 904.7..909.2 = -0.023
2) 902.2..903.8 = 0.013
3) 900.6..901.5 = 0.029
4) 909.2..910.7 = 0.006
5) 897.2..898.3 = 0.000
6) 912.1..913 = 0.004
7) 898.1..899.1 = -0.011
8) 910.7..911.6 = -0.008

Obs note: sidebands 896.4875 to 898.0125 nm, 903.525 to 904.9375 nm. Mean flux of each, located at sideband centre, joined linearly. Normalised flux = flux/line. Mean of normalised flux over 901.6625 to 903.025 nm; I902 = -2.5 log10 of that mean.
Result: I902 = 0.04 mag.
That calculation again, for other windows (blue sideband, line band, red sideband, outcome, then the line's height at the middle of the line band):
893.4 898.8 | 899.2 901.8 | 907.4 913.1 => 0.02 mag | 14.7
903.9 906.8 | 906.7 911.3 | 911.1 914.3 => 0.01 mag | 14.6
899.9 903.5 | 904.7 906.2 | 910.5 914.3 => -0.02 mag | 14.3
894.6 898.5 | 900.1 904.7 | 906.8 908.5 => 0.02 mag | 14.7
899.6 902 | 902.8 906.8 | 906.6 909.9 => -0.02 mag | 14.4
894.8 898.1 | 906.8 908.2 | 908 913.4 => -0.01 mag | 14.5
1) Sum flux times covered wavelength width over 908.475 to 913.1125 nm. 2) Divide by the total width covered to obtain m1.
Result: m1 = 14.4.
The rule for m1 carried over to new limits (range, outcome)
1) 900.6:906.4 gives 14.5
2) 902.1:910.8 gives 14.5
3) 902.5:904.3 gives 14.6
